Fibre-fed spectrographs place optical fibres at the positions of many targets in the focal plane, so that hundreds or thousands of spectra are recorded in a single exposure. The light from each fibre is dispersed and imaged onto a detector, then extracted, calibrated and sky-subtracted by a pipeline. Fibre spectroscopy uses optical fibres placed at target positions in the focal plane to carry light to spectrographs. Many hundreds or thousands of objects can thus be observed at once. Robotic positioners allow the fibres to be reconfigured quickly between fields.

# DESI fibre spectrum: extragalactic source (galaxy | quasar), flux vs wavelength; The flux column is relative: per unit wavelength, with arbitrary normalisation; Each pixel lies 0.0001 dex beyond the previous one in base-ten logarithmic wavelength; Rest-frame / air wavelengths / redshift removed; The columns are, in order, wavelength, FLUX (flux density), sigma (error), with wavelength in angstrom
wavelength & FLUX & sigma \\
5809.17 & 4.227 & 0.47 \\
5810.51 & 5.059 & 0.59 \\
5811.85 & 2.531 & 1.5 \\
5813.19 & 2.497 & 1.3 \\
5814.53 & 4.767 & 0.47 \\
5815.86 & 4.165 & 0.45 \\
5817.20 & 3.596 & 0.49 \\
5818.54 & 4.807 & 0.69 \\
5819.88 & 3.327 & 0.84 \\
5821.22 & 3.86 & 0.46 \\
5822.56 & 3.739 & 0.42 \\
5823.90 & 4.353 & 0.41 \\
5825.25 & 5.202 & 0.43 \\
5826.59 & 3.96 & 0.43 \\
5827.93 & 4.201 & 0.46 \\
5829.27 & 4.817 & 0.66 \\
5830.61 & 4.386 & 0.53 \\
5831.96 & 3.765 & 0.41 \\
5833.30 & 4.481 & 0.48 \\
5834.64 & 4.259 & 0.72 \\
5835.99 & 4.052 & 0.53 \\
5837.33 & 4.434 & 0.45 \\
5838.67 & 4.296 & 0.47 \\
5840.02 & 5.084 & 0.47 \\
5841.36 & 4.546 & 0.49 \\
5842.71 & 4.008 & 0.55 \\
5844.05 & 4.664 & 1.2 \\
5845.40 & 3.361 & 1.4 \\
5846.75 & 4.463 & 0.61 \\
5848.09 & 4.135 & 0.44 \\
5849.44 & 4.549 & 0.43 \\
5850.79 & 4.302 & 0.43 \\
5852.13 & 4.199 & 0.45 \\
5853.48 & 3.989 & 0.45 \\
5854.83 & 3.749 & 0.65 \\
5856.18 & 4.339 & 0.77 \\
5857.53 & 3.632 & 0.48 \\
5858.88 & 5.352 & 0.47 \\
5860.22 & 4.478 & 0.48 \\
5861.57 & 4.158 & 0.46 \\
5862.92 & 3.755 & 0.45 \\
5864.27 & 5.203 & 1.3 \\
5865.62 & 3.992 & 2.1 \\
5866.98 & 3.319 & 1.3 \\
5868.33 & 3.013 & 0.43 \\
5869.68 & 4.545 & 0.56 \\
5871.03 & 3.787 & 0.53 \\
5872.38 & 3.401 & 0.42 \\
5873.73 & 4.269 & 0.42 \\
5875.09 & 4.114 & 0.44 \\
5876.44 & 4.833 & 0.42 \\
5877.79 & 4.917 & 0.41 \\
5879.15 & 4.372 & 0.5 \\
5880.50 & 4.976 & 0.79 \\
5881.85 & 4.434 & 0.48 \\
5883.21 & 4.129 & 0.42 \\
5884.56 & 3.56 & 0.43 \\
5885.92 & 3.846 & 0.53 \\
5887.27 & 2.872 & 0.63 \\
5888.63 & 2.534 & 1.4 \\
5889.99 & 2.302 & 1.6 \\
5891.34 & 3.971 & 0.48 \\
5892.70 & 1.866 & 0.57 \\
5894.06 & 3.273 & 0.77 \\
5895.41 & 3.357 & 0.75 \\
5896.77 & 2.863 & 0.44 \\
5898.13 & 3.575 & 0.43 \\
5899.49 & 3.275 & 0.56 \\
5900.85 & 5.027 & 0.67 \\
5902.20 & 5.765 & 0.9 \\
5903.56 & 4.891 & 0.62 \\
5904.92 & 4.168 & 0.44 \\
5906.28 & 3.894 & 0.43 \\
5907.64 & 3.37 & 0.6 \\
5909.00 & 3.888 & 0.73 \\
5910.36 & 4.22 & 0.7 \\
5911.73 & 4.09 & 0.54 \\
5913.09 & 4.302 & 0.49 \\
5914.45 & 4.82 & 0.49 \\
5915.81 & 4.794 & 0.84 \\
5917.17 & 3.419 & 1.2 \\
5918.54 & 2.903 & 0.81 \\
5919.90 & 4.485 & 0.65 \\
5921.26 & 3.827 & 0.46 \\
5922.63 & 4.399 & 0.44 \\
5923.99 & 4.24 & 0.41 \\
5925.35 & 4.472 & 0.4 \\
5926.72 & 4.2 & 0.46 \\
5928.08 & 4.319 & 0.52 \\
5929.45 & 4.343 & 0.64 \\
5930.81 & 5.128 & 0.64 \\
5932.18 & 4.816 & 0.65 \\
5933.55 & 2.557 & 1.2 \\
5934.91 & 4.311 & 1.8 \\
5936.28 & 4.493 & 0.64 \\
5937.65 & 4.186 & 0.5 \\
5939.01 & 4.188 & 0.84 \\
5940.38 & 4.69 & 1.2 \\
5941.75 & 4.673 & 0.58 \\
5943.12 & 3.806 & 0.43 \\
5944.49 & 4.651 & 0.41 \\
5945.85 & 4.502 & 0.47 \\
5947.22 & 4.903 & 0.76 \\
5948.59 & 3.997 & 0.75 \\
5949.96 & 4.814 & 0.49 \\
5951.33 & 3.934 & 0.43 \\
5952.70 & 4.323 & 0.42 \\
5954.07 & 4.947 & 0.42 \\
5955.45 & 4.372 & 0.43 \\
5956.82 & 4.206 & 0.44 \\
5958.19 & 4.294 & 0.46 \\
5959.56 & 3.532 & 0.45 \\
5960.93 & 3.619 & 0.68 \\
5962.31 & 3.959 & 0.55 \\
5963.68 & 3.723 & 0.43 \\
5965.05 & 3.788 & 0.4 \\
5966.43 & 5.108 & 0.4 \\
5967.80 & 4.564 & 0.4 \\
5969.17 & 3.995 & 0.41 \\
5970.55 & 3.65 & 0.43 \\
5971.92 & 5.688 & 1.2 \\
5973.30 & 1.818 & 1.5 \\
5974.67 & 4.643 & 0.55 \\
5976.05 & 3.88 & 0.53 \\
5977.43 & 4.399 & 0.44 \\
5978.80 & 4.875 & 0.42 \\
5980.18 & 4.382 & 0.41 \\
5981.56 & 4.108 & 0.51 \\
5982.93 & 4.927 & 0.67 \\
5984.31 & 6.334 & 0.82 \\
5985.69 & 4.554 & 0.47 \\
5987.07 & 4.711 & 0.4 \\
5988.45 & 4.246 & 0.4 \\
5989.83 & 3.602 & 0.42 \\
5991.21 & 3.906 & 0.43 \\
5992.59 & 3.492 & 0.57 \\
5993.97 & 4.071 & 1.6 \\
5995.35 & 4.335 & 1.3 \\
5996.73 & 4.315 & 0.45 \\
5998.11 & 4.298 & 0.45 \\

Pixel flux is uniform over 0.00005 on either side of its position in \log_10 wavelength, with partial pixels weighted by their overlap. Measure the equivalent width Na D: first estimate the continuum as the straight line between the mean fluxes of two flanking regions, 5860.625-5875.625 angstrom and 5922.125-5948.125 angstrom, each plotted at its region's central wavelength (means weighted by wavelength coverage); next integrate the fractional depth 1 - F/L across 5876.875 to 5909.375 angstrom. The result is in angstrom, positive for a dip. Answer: 2.43 angstrom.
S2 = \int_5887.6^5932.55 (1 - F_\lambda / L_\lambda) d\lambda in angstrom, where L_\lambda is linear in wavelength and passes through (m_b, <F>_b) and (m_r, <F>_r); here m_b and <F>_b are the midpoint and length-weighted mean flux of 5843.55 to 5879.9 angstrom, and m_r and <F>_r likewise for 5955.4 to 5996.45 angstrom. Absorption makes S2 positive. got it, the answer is 2.7 angstrom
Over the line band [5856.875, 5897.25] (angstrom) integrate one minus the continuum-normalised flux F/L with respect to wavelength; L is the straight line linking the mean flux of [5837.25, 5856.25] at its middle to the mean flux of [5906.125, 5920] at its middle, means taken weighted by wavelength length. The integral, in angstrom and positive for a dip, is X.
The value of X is 3.0 angstrom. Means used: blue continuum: 4.27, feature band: 3.84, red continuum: 4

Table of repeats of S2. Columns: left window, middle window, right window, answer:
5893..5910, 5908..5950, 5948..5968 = -2.1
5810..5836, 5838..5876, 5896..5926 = -0.7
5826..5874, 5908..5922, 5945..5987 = 0.7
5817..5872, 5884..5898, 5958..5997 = 3.8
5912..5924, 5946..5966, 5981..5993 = 0.5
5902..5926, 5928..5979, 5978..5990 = 2.4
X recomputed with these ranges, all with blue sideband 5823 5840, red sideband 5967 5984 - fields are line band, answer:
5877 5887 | 0.2 angstrom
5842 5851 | 0.3 angstrom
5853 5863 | 0.3 angstrom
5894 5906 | 0.8 angstrom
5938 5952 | -0.3 angstrom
